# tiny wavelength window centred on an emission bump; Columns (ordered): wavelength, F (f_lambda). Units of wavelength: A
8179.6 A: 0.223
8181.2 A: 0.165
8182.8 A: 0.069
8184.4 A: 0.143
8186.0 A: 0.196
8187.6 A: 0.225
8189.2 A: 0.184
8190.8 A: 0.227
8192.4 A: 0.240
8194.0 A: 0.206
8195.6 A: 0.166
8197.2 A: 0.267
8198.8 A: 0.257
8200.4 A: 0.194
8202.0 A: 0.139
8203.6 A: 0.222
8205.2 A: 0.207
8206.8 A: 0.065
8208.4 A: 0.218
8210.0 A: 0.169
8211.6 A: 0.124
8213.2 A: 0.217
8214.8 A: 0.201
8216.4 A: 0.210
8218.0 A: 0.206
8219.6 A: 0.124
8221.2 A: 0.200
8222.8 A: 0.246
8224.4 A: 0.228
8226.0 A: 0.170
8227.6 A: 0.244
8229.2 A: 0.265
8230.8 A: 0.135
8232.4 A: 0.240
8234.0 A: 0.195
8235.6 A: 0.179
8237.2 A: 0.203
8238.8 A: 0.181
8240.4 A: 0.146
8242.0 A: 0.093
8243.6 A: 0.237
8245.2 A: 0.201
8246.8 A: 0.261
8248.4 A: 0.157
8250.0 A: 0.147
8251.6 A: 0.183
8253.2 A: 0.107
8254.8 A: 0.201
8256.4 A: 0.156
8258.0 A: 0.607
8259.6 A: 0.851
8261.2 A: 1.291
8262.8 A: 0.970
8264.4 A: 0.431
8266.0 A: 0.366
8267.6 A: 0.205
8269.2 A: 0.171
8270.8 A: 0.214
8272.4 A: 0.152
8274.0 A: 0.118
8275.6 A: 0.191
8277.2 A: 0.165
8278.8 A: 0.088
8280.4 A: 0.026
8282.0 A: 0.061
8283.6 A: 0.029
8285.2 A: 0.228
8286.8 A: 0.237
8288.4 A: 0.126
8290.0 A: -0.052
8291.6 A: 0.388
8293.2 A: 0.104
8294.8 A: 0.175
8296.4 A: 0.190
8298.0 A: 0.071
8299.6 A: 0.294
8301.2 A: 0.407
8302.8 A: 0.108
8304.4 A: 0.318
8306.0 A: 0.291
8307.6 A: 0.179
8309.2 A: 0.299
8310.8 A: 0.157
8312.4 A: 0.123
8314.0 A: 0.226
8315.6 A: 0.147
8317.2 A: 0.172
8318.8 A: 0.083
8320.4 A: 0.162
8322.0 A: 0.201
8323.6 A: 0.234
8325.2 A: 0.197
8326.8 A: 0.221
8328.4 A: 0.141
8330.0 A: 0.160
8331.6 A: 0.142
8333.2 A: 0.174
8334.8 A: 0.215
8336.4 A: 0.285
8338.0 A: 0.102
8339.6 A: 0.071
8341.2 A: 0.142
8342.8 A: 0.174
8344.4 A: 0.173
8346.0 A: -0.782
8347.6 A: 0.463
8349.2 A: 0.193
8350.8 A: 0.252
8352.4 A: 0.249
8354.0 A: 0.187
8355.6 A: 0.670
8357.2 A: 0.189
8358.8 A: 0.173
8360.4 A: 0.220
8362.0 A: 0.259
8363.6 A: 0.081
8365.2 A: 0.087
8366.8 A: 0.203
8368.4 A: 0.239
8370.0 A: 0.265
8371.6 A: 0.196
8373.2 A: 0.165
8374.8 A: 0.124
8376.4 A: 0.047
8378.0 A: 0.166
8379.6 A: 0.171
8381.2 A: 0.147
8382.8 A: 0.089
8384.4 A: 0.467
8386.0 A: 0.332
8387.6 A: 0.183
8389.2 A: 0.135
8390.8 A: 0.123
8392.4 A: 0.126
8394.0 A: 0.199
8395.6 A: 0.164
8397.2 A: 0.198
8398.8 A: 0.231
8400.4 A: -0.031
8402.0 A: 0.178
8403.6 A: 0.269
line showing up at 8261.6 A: H-gamma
